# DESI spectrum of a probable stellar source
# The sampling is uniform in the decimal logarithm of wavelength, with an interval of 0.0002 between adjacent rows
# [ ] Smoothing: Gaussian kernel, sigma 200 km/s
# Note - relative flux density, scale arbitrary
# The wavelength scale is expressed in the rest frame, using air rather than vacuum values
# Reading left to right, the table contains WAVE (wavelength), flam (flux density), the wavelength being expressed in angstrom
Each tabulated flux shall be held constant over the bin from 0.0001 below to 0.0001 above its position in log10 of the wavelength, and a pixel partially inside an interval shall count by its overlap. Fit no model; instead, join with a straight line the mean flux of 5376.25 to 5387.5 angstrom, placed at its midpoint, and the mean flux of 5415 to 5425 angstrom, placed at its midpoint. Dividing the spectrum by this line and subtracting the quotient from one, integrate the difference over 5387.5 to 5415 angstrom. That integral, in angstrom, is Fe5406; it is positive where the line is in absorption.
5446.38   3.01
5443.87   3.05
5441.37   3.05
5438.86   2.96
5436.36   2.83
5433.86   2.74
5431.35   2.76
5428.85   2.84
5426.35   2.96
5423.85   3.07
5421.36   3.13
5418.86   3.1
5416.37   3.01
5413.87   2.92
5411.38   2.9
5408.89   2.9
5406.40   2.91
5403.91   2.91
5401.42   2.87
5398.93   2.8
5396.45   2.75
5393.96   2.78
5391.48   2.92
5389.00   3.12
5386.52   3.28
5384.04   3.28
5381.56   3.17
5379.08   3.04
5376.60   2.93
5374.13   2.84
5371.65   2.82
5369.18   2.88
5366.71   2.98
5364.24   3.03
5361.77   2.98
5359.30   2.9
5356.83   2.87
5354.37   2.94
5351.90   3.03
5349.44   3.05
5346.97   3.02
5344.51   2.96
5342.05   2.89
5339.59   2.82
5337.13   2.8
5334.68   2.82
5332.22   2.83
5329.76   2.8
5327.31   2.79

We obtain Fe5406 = 1.95 angstrom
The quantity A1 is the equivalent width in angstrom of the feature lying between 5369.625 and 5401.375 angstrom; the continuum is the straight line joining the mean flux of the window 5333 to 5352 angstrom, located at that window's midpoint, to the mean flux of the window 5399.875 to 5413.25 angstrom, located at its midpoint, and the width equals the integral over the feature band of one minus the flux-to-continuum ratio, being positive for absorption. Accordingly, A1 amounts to -0.75 angstrom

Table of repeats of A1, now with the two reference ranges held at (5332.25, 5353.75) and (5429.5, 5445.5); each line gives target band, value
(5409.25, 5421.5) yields -0.4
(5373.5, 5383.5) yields -0.4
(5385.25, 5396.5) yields -0.3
